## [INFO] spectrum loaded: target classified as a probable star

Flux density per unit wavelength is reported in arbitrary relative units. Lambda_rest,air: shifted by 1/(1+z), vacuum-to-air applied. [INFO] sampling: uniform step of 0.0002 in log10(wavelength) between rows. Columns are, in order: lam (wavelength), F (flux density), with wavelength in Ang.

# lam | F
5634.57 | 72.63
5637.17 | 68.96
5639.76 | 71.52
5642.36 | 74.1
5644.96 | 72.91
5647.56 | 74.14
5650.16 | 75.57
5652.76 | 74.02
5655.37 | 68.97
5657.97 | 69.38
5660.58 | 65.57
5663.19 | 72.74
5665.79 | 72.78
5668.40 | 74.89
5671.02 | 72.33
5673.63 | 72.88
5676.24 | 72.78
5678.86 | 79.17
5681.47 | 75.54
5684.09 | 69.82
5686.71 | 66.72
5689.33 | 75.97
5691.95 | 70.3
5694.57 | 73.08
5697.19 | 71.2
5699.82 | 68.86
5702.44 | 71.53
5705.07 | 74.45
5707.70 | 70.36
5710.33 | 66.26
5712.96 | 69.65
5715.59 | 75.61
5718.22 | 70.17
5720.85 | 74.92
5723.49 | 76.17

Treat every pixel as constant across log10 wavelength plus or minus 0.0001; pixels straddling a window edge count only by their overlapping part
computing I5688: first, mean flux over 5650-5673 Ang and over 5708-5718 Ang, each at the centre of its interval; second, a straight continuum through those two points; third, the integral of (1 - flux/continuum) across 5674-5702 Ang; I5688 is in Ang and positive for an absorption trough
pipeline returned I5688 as -0.5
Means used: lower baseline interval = 71.6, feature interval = 72.3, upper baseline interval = 70.5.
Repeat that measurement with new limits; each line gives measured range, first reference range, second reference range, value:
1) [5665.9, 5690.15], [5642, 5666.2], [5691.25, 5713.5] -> -0.7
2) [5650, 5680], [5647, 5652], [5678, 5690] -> 0.7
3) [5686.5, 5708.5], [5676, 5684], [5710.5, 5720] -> 0.5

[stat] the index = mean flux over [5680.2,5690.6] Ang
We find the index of 71.9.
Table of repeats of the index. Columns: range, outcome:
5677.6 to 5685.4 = 74.8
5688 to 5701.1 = 71.9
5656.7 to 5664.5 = 69.3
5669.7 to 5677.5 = 72.6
